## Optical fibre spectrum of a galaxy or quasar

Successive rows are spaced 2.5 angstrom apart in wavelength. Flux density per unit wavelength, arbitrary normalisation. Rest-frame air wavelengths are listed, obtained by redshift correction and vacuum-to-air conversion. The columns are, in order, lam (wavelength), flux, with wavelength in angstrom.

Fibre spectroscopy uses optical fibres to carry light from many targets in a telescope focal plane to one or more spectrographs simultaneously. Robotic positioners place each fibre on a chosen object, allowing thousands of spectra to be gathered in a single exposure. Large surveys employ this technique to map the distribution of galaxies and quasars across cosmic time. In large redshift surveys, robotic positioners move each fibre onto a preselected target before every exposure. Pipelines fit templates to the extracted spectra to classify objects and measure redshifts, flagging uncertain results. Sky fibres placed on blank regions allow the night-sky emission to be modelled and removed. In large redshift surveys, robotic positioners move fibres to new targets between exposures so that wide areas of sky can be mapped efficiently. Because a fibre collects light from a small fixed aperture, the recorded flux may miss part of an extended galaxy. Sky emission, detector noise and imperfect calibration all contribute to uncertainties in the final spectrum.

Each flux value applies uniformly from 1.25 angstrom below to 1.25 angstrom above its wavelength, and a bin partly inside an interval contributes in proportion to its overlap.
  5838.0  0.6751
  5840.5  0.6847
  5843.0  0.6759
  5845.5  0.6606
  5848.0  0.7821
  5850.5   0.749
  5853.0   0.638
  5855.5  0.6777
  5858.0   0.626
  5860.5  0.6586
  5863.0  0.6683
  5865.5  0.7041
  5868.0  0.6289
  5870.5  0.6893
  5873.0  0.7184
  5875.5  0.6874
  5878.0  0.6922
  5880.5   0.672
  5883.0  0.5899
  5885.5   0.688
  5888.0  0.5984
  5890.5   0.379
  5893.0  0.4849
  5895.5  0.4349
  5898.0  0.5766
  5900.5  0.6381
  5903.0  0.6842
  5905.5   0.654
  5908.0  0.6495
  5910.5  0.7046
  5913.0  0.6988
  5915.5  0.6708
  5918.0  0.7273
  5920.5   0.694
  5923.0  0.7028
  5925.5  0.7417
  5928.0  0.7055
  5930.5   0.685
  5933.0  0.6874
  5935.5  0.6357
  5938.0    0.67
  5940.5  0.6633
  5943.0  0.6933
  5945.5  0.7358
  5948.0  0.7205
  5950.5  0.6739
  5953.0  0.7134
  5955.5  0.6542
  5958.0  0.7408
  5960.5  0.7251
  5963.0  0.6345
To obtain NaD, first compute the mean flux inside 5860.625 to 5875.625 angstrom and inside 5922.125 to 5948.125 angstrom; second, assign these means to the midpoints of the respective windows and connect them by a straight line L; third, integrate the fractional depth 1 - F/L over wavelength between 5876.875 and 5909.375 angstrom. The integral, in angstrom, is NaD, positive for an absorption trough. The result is 4.3 angstrom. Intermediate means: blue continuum 0.681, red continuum 0.693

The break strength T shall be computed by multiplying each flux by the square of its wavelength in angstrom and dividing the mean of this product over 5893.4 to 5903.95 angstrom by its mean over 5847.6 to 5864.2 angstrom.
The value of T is 0.9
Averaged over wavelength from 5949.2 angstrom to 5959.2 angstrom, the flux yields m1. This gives 0.695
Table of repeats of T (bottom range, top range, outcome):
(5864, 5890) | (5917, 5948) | 1.08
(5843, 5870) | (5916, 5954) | 1.05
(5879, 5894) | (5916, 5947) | 1.23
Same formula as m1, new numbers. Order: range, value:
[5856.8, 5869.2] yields 0.657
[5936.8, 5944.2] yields 0.675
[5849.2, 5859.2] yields 0.673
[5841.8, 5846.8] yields 0.669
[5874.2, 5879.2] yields 0.69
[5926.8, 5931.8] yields 0.695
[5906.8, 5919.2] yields 0.69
